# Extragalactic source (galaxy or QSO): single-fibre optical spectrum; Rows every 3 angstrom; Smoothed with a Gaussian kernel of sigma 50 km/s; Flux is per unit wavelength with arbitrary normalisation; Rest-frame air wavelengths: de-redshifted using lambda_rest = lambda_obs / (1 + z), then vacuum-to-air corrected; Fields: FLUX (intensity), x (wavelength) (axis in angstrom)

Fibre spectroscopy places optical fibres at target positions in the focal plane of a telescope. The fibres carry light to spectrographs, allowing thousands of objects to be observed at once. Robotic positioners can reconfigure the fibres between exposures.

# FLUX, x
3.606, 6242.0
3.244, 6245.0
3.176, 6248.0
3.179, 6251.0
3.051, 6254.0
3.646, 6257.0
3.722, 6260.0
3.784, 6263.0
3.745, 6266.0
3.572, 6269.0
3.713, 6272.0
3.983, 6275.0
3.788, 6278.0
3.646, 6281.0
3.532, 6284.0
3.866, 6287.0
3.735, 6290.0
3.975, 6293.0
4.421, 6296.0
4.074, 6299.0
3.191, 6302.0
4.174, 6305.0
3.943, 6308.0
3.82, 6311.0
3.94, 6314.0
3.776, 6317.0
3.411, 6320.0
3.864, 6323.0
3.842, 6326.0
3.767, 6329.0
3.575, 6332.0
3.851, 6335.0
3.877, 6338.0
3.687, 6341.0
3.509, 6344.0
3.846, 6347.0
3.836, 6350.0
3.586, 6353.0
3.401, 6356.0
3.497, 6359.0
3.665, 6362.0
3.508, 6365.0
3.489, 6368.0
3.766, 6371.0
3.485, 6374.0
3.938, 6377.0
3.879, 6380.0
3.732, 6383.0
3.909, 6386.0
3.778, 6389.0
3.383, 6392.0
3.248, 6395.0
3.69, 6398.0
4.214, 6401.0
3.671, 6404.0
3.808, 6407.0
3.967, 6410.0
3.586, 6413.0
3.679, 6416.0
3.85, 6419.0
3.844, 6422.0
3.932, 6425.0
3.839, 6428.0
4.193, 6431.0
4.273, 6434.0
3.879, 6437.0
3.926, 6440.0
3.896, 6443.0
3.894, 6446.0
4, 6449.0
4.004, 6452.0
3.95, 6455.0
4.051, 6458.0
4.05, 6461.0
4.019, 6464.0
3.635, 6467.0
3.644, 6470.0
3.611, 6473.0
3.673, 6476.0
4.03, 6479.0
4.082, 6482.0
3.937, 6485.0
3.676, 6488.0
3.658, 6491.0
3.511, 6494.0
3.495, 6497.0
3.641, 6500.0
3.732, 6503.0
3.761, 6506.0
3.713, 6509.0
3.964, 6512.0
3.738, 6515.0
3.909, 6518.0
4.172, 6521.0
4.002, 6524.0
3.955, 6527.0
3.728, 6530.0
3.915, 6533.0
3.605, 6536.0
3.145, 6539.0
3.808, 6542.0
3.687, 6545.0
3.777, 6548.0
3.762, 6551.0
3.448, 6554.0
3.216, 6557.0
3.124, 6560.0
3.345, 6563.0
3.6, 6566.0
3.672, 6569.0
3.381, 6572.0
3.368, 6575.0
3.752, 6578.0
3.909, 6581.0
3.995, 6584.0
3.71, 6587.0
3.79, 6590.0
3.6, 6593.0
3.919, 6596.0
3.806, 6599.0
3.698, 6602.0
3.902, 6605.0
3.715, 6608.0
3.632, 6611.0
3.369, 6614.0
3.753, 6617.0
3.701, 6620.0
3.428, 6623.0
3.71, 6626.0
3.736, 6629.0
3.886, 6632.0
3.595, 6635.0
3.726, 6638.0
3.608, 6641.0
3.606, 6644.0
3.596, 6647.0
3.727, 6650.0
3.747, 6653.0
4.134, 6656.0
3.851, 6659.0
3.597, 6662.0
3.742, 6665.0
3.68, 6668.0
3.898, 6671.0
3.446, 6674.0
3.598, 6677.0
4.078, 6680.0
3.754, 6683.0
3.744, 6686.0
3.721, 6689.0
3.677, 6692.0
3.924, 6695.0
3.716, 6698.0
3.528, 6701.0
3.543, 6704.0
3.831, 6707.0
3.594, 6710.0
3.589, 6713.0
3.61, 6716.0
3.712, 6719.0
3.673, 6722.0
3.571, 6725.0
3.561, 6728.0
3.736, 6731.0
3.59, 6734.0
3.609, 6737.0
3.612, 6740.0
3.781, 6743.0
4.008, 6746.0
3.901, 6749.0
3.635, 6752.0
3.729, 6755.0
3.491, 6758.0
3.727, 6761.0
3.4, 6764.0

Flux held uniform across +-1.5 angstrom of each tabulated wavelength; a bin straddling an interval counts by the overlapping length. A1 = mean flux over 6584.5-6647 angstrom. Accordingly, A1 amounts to 3.7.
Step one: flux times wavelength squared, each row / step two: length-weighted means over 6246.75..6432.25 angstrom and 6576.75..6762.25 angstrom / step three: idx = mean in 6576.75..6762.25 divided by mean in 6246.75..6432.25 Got 1.10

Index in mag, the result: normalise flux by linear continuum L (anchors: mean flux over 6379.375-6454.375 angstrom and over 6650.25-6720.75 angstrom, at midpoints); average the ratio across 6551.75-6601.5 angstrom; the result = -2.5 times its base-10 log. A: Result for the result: 0.05 mag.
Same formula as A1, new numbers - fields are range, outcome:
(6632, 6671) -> 3.73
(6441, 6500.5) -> 3.83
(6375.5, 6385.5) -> 3.86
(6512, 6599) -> 3.69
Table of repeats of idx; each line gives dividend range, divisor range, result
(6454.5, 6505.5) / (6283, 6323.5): 1.04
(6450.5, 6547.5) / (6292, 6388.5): 1.06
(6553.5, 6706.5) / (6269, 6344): 1.07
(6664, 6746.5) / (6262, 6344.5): 1.10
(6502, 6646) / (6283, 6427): 1.05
